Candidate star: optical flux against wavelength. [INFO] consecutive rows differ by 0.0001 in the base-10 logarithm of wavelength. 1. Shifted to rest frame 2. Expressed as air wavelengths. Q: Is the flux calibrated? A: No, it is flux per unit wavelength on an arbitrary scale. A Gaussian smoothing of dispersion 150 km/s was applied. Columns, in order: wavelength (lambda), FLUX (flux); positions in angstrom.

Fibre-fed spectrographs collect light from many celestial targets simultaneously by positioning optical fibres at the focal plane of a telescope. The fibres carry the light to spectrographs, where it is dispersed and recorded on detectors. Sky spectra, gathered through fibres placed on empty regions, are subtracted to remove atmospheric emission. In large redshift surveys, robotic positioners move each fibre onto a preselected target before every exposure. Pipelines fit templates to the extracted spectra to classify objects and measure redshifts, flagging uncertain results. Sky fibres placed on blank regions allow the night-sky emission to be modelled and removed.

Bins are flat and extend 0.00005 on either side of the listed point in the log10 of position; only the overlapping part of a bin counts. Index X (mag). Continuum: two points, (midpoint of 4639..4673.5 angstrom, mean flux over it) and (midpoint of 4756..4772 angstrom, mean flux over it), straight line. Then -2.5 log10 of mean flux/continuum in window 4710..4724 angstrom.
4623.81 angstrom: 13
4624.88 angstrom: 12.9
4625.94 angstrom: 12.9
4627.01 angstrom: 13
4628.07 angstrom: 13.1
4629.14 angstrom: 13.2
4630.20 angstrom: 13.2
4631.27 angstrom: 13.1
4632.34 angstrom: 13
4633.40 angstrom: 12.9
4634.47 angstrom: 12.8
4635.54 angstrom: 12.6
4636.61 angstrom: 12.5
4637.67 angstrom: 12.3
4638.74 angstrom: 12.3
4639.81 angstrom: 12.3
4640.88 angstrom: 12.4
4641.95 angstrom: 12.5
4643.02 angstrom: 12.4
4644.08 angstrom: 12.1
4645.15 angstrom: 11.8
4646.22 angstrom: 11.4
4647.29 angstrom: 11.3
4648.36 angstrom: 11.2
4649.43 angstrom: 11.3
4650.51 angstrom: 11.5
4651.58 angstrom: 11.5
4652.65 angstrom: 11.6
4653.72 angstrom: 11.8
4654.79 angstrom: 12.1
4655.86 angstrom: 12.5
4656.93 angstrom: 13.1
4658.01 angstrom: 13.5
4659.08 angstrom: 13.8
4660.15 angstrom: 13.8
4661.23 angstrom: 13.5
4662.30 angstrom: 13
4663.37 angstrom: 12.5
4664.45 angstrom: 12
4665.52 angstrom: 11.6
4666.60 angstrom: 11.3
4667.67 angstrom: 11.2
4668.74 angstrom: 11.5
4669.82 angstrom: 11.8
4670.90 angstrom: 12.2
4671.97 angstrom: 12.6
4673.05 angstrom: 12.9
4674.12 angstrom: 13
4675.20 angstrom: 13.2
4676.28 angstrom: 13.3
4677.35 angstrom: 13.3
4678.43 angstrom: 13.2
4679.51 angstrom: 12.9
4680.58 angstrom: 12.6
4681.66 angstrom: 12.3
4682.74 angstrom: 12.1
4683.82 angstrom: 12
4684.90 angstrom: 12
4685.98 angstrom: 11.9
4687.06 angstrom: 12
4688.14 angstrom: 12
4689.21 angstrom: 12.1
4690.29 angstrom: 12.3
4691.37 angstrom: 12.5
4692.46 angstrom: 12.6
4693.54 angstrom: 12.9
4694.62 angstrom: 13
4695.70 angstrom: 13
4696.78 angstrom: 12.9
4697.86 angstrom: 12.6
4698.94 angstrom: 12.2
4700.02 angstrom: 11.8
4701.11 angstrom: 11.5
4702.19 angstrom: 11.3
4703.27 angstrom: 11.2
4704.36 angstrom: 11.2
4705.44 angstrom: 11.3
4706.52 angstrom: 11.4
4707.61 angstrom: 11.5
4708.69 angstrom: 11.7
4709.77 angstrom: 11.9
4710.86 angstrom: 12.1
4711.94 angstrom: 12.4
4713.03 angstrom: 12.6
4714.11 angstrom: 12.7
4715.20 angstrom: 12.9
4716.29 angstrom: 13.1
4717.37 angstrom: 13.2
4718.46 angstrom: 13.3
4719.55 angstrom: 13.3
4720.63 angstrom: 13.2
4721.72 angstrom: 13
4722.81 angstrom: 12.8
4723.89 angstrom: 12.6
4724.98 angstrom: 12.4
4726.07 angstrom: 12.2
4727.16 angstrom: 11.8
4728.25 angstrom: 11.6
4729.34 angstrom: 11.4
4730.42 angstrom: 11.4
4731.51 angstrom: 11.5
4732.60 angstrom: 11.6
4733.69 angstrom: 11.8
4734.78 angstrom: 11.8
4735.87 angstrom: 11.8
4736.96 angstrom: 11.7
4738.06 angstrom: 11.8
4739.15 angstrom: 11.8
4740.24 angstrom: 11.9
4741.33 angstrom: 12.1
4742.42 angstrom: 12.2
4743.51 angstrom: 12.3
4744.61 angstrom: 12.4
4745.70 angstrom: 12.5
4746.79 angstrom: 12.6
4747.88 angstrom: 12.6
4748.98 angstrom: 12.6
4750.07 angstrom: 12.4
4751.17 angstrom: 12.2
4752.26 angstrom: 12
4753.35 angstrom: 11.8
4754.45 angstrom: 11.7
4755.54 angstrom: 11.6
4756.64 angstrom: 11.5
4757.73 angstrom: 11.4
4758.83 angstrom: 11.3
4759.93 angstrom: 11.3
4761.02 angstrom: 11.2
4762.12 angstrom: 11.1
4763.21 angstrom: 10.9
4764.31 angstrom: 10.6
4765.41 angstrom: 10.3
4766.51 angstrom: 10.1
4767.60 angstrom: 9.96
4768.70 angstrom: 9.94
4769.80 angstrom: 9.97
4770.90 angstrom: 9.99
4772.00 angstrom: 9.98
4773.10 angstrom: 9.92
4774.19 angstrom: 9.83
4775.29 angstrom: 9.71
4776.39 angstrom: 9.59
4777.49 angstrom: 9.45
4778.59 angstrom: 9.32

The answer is -0.137 mag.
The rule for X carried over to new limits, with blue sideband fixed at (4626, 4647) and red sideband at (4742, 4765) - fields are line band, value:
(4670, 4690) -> -0.02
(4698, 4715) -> 0.03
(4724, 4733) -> 0.02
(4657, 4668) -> -0.02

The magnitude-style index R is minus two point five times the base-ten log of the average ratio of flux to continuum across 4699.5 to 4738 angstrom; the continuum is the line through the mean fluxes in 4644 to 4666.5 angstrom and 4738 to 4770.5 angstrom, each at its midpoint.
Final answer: -0.03 mag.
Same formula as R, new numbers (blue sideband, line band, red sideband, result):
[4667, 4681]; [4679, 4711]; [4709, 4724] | 0.05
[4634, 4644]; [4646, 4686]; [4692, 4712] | -0.01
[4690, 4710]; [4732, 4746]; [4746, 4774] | -0.05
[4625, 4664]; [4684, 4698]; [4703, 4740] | -0.01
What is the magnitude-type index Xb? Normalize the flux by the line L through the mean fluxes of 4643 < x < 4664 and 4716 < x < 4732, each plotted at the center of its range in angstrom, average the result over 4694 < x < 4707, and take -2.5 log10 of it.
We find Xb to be 0.04 mag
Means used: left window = 12.3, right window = 12.5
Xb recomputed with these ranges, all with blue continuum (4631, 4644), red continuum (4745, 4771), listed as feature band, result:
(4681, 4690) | 0.00 mag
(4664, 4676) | 0.01 mag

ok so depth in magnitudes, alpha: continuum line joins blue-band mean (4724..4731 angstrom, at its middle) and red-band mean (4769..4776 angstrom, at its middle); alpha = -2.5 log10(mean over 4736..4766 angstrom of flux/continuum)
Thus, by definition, -0.09 mag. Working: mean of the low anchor 11.8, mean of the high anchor 9.9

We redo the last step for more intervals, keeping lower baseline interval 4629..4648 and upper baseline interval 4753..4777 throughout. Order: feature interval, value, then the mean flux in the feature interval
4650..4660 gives -0.02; 12.4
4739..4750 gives -0.13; 12.3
